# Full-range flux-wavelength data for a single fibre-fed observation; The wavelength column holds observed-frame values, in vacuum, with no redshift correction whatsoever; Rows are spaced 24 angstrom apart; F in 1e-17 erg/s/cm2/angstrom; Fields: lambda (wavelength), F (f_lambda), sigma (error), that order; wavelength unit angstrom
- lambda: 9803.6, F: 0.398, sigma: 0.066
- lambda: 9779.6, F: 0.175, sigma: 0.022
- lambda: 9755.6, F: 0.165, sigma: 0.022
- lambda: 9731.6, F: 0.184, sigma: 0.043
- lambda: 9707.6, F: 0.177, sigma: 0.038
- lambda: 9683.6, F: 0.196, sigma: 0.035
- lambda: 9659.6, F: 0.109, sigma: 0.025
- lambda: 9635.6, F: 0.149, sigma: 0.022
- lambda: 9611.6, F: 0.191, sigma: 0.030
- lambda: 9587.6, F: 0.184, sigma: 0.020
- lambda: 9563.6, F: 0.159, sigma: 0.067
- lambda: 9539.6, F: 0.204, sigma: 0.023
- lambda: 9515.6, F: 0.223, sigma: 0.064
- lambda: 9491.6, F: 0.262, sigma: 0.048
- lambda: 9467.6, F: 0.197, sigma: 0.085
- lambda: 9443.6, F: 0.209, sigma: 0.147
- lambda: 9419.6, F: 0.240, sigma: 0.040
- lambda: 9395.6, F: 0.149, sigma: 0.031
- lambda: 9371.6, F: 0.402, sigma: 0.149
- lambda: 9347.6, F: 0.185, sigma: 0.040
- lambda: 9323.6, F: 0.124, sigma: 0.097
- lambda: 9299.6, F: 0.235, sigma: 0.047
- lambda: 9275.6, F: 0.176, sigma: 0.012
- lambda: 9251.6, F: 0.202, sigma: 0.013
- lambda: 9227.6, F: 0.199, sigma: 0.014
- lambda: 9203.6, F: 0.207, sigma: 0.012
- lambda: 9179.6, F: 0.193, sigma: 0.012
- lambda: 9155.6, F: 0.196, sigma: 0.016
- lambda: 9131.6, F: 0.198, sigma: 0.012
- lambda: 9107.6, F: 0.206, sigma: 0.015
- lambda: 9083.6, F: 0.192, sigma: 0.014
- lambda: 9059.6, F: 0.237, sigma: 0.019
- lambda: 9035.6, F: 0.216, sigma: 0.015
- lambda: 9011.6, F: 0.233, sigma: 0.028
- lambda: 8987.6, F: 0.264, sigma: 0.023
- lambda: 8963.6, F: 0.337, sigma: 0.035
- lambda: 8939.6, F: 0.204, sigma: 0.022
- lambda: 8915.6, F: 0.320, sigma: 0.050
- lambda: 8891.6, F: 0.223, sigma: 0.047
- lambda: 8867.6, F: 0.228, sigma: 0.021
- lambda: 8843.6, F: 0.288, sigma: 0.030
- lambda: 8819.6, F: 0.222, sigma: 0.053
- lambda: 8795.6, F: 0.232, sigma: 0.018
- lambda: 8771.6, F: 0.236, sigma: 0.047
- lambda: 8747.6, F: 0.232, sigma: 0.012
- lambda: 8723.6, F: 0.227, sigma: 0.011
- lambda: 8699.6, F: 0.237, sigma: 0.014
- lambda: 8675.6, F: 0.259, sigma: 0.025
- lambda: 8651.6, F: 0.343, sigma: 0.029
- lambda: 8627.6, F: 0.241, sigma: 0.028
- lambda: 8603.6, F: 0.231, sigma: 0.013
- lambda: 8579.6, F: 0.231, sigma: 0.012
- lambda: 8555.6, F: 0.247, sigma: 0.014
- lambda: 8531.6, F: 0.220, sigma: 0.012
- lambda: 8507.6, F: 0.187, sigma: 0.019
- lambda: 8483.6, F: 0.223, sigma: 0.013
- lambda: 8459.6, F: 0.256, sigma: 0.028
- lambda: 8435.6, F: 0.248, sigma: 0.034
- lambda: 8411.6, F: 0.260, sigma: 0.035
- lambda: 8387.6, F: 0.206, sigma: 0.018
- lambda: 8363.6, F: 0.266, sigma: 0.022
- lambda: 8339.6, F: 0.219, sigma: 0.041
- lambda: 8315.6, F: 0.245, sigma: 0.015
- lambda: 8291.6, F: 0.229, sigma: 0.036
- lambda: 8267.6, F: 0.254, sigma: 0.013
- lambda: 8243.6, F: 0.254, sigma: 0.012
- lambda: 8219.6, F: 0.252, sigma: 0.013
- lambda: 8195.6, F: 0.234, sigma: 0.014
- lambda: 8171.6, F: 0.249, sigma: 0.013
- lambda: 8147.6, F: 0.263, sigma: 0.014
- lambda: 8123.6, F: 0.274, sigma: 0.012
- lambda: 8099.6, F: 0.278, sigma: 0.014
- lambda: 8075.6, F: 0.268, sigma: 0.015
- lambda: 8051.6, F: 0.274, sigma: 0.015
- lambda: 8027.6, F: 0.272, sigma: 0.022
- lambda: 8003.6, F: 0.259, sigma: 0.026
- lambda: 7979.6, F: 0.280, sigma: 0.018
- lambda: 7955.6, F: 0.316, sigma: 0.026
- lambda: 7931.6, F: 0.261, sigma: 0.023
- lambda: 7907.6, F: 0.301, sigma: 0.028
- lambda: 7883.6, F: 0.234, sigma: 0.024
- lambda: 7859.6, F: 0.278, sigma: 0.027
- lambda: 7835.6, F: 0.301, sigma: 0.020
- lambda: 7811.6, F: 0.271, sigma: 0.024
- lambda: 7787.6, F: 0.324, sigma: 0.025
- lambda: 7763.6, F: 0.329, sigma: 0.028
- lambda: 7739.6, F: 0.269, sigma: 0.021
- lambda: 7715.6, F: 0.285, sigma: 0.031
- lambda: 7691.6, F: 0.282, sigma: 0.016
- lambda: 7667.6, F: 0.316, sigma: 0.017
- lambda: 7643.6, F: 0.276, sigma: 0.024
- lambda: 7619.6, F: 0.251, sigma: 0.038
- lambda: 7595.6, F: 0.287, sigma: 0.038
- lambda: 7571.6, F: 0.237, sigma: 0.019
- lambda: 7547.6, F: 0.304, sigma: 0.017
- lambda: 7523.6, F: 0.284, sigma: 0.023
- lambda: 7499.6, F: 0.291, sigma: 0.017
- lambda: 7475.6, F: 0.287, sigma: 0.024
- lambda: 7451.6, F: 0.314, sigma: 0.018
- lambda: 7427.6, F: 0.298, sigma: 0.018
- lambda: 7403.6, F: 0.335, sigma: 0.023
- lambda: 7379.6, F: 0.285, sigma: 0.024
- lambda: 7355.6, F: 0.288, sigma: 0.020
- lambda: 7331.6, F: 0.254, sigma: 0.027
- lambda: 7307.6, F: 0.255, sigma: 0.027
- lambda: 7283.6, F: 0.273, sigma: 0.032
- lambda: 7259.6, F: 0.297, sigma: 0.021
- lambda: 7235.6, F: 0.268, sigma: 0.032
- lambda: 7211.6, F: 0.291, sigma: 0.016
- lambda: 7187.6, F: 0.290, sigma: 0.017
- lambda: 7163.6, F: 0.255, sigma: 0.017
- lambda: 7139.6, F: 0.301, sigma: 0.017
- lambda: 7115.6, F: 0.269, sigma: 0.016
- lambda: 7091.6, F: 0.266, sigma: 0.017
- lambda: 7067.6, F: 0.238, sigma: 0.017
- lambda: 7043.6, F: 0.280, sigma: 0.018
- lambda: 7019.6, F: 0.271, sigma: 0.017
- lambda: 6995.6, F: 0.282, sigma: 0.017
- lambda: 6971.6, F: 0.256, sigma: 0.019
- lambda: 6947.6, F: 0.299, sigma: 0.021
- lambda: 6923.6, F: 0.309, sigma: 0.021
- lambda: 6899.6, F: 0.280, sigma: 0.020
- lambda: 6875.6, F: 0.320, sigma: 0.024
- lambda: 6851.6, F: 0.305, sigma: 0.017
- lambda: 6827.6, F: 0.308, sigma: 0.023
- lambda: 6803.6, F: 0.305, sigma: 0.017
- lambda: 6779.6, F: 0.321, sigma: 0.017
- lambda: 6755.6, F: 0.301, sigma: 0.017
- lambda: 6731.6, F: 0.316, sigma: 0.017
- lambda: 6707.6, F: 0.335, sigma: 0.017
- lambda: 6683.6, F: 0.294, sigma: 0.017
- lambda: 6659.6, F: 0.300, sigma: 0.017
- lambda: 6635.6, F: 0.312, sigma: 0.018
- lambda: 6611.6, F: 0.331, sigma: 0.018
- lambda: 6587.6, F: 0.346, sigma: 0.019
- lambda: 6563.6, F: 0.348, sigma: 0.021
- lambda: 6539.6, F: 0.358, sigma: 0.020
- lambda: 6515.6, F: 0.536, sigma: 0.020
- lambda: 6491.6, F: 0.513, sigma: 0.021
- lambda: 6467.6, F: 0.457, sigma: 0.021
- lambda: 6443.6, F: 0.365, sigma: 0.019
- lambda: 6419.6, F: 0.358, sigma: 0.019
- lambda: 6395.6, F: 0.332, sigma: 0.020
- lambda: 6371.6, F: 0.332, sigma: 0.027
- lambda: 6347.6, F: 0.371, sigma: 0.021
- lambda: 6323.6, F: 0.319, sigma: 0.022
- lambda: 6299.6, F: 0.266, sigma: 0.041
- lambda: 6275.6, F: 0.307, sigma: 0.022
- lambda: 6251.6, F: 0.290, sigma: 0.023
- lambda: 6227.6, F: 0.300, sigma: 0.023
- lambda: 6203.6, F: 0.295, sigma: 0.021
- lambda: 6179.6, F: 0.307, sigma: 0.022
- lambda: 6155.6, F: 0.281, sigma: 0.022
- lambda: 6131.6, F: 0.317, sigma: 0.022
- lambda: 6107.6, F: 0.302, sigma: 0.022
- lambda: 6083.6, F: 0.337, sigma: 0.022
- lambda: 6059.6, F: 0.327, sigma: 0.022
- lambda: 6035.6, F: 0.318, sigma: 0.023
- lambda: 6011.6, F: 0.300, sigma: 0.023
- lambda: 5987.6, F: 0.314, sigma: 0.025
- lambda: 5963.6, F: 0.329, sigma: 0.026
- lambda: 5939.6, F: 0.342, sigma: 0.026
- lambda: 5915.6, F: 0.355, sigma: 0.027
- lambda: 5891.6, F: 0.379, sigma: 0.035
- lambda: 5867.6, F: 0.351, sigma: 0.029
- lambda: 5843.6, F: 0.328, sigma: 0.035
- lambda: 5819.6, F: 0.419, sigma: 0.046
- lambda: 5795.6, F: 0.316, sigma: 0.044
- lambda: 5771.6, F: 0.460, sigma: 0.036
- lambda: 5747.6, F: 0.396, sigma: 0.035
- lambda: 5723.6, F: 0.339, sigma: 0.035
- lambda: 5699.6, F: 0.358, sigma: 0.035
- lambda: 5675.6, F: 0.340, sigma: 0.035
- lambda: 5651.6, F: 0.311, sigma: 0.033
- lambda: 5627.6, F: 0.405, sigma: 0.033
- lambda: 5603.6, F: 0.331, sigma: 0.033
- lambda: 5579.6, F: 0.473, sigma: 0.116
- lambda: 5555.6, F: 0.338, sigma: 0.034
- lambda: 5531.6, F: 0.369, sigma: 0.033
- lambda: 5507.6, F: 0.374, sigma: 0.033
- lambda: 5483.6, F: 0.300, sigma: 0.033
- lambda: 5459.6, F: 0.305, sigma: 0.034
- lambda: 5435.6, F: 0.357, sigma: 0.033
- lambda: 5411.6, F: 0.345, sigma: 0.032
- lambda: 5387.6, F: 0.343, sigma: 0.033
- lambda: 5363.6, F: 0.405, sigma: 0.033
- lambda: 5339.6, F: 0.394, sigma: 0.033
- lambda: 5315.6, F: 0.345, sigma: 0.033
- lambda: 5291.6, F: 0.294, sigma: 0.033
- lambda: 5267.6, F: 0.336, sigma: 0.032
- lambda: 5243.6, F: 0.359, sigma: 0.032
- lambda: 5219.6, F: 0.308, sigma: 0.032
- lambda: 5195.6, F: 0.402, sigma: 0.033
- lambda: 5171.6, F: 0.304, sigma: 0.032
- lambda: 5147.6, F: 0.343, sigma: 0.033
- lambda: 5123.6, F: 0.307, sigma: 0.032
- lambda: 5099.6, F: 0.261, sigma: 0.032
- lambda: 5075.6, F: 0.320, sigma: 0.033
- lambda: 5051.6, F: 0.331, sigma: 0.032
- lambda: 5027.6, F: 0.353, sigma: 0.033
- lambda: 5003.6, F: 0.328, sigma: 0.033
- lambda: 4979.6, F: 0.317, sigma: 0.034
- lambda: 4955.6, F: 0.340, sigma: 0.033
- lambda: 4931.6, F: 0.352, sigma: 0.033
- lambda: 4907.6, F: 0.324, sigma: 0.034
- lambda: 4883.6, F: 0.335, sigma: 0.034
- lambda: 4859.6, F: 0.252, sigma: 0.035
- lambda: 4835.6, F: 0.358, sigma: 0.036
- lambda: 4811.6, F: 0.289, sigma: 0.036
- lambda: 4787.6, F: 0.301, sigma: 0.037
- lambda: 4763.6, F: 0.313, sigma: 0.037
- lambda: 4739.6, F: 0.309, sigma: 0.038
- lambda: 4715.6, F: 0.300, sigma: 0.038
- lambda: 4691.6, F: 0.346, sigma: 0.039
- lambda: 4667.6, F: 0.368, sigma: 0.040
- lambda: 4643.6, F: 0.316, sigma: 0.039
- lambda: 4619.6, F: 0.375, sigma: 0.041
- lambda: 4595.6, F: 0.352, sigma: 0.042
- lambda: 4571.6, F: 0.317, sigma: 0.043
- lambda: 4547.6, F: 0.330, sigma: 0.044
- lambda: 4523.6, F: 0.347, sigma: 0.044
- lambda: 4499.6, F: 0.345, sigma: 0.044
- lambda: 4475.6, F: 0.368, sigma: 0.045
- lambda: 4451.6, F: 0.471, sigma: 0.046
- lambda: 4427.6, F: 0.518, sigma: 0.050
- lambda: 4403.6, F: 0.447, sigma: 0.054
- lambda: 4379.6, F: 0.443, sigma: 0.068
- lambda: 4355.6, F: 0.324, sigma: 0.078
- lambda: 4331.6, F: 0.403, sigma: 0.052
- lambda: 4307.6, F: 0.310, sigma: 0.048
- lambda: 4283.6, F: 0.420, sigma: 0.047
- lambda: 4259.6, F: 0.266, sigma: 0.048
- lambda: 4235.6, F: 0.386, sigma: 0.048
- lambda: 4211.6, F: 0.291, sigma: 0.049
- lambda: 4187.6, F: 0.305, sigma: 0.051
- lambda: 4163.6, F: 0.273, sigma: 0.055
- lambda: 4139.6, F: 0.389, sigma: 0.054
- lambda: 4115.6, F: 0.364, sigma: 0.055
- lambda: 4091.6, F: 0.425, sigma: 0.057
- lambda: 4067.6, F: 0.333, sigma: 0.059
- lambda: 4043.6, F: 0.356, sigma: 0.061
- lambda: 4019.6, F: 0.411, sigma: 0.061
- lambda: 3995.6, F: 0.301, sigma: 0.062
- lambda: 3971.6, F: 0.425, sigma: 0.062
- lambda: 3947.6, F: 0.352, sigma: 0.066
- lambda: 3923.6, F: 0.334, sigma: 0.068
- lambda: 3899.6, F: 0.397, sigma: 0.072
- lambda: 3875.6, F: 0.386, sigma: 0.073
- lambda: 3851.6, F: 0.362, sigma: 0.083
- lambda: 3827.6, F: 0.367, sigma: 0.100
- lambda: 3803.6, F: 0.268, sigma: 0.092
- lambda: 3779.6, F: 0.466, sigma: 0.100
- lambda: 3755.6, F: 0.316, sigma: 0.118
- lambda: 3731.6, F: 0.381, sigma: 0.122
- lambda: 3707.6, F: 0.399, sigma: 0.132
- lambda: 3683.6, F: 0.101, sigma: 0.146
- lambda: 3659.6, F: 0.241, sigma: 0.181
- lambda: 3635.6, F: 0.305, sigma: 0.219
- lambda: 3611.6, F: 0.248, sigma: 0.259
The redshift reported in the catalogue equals 1.319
